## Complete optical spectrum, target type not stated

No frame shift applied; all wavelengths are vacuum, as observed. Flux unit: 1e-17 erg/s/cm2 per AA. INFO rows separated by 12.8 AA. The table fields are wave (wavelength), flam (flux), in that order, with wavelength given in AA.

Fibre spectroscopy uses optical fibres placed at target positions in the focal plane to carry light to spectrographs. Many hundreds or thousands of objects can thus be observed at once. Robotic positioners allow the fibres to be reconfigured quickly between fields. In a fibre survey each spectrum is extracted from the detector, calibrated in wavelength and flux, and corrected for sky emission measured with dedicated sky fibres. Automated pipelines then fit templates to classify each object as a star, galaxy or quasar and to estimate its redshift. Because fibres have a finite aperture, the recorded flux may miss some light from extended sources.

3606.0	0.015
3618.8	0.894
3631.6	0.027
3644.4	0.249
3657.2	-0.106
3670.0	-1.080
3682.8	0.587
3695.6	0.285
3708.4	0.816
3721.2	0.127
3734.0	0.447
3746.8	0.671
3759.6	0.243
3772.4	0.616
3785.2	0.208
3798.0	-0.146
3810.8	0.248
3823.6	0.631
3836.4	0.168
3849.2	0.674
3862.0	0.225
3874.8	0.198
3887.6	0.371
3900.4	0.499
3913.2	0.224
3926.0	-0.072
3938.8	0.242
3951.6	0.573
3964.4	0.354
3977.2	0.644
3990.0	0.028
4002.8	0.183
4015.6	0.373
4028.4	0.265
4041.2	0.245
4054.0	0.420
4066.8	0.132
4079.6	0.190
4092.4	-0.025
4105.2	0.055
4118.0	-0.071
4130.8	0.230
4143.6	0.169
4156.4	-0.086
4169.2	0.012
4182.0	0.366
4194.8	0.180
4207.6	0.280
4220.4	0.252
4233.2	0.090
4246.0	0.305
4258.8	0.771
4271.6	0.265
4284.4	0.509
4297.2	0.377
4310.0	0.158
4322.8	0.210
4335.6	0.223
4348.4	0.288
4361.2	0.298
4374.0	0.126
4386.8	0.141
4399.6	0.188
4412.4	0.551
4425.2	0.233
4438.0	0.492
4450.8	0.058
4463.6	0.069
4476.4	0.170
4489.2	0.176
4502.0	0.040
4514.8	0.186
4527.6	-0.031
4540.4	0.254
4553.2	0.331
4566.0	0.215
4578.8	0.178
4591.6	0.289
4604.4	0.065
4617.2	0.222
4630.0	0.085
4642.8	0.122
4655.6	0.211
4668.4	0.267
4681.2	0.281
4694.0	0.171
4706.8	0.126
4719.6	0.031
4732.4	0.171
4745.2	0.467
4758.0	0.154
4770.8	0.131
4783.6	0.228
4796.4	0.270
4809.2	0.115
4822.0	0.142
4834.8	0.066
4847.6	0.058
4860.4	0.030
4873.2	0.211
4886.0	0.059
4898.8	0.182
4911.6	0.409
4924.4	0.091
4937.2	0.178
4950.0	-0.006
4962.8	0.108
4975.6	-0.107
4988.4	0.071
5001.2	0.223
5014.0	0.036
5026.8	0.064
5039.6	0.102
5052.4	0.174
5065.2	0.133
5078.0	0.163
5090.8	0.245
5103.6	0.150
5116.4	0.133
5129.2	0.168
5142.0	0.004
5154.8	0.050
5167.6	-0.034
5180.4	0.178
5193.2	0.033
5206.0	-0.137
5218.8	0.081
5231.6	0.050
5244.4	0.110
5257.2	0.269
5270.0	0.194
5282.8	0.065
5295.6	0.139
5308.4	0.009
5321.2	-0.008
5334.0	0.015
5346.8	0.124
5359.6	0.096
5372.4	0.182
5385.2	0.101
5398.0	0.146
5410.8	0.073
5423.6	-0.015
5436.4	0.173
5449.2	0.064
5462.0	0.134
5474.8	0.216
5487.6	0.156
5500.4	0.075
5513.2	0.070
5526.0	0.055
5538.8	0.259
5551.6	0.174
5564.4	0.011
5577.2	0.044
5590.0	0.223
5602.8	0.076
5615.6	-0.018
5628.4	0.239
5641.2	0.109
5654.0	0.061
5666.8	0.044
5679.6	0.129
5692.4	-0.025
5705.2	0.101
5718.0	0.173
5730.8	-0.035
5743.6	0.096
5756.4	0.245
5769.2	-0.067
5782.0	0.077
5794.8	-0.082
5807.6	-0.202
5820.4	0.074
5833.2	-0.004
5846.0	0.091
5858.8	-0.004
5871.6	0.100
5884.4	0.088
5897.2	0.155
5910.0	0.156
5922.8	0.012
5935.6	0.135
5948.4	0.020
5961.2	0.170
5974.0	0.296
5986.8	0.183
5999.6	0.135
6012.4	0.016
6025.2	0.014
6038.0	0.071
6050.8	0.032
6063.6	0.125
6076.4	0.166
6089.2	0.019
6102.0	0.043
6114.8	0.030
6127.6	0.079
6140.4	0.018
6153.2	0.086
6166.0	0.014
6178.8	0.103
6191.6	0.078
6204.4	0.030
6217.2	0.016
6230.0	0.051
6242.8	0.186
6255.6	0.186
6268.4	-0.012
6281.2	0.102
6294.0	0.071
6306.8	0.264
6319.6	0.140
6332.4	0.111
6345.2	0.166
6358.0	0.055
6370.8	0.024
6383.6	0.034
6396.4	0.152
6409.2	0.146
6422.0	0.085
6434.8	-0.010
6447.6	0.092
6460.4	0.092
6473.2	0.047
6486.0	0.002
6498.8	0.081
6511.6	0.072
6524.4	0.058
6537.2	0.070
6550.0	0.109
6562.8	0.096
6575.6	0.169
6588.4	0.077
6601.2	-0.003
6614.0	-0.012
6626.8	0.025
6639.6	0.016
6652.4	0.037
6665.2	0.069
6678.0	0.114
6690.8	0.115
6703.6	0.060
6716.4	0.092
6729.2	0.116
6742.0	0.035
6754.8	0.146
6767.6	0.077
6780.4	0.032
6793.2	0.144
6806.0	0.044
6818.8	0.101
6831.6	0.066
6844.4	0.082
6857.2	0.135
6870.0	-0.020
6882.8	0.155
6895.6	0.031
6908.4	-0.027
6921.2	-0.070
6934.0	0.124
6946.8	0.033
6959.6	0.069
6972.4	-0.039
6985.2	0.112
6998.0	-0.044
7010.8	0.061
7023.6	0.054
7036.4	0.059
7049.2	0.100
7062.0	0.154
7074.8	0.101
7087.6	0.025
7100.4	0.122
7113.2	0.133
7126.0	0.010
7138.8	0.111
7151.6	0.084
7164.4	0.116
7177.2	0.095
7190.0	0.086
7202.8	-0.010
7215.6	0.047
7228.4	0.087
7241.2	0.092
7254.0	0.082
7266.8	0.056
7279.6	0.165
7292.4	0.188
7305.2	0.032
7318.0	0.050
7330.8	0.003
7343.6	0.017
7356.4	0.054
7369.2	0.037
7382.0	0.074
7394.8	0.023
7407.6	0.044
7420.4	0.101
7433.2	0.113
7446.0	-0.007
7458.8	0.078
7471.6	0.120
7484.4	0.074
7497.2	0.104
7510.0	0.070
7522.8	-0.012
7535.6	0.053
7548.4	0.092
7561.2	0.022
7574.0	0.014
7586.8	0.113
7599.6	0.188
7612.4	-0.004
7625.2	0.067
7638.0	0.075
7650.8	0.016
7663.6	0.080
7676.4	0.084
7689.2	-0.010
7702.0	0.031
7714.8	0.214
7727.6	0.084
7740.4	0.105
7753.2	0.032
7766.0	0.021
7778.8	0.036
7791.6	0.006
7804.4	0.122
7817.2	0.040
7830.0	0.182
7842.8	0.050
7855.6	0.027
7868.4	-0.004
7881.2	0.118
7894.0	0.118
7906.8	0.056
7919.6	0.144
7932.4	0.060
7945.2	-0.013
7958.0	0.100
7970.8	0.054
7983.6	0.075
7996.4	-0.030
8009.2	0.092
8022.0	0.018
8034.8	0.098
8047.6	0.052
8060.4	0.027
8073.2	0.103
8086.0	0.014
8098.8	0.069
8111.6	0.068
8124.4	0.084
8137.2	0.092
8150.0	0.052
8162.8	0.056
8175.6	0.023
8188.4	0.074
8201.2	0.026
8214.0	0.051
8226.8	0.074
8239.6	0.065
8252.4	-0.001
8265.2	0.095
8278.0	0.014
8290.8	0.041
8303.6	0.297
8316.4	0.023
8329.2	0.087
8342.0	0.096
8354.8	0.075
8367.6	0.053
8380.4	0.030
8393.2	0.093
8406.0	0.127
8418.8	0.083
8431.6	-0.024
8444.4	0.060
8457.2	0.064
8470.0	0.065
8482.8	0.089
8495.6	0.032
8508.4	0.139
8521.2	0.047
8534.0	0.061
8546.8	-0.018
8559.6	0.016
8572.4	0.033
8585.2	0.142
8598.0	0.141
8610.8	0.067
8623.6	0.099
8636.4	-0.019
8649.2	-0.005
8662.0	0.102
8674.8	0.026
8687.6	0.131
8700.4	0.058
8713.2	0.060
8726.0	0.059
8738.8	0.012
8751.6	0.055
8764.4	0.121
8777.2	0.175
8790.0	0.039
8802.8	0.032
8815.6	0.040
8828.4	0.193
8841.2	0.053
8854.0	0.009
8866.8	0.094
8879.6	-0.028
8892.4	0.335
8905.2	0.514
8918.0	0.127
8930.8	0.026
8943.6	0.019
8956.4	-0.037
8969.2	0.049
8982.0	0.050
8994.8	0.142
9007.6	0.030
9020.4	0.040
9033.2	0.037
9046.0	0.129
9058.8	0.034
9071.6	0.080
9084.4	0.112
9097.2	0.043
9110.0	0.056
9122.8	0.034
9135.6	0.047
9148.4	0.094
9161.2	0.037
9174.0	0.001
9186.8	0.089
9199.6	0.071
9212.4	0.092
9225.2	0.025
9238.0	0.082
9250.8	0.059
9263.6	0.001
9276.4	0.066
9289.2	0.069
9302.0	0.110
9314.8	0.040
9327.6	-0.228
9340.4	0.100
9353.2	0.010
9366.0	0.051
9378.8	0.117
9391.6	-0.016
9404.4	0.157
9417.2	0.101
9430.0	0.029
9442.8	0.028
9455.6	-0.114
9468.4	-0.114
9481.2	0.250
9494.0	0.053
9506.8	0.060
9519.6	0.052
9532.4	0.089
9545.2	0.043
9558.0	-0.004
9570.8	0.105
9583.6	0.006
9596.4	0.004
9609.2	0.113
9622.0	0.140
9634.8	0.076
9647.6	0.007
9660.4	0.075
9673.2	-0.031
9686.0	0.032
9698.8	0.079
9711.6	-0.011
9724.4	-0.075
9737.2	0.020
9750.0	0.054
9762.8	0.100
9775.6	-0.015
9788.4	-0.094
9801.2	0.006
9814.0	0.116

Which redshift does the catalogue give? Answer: 1.39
